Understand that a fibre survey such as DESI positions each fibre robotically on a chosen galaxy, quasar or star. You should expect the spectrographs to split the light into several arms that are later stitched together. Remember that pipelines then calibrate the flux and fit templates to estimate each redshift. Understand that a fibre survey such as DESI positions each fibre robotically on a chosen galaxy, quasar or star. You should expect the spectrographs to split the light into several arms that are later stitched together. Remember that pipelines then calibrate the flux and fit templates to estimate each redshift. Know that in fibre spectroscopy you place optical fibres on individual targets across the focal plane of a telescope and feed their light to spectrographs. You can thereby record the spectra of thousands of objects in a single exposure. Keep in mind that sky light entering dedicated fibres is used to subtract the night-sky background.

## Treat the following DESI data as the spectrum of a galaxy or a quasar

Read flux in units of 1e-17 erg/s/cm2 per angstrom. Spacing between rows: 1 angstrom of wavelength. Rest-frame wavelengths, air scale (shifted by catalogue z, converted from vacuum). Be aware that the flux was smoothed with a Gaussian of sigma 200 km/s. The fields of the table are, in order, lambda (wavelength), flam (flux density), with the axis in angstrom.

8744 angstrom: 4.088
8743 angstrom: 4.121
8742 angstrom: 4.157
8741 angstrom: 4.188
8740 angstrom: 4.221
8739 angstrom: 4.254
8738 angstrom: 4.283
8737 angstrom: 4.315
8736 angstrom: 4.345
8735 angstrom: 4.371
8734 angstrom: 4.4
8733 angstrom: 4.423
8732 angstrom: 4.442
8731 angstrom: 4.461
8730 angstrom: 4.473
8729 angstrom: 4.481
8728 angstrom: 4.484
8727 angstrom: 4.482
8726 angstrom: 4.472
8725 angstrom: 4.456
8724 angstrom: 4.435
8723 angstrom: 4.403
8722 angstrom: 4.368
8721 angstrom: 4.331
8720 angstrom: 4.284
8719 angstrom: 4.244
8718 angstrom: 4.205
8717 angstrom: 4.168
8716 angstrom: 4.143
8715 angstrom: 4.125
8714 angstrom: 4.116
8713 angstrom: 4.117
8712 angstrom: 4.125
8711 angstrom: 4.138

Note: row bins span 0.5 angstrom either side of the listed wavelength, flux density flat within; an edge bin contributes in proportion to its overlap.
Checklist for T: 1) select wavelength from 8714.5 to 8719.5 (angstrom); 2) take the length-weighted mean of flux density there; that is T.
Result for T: 4.18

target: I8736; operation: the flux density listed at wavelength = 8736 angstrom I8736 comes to 4.345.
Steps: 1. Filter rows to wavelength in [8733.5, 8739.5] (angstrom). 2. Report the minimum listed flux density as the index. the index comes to 4.254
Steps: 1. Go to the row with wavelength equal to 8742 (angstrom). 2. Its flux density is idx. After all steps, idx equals 4.157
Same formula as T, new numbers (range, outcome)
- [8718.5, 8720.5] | 4.26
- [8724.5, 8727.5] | 4.47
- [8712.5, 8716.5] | 4.13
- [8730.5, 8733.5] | 4.44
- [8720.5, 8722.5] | 4.35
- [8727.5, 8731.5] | 4.47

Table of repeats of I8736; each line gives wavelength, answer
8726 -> 4.472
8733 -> 4.423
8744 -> 4.088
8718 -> 4.205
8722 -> 4.368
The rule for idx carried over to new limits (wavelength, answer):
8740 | 4.221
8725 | 4.456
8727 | 4.482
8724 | 4.435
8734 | 4.4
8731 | 4.461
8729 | 4.481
